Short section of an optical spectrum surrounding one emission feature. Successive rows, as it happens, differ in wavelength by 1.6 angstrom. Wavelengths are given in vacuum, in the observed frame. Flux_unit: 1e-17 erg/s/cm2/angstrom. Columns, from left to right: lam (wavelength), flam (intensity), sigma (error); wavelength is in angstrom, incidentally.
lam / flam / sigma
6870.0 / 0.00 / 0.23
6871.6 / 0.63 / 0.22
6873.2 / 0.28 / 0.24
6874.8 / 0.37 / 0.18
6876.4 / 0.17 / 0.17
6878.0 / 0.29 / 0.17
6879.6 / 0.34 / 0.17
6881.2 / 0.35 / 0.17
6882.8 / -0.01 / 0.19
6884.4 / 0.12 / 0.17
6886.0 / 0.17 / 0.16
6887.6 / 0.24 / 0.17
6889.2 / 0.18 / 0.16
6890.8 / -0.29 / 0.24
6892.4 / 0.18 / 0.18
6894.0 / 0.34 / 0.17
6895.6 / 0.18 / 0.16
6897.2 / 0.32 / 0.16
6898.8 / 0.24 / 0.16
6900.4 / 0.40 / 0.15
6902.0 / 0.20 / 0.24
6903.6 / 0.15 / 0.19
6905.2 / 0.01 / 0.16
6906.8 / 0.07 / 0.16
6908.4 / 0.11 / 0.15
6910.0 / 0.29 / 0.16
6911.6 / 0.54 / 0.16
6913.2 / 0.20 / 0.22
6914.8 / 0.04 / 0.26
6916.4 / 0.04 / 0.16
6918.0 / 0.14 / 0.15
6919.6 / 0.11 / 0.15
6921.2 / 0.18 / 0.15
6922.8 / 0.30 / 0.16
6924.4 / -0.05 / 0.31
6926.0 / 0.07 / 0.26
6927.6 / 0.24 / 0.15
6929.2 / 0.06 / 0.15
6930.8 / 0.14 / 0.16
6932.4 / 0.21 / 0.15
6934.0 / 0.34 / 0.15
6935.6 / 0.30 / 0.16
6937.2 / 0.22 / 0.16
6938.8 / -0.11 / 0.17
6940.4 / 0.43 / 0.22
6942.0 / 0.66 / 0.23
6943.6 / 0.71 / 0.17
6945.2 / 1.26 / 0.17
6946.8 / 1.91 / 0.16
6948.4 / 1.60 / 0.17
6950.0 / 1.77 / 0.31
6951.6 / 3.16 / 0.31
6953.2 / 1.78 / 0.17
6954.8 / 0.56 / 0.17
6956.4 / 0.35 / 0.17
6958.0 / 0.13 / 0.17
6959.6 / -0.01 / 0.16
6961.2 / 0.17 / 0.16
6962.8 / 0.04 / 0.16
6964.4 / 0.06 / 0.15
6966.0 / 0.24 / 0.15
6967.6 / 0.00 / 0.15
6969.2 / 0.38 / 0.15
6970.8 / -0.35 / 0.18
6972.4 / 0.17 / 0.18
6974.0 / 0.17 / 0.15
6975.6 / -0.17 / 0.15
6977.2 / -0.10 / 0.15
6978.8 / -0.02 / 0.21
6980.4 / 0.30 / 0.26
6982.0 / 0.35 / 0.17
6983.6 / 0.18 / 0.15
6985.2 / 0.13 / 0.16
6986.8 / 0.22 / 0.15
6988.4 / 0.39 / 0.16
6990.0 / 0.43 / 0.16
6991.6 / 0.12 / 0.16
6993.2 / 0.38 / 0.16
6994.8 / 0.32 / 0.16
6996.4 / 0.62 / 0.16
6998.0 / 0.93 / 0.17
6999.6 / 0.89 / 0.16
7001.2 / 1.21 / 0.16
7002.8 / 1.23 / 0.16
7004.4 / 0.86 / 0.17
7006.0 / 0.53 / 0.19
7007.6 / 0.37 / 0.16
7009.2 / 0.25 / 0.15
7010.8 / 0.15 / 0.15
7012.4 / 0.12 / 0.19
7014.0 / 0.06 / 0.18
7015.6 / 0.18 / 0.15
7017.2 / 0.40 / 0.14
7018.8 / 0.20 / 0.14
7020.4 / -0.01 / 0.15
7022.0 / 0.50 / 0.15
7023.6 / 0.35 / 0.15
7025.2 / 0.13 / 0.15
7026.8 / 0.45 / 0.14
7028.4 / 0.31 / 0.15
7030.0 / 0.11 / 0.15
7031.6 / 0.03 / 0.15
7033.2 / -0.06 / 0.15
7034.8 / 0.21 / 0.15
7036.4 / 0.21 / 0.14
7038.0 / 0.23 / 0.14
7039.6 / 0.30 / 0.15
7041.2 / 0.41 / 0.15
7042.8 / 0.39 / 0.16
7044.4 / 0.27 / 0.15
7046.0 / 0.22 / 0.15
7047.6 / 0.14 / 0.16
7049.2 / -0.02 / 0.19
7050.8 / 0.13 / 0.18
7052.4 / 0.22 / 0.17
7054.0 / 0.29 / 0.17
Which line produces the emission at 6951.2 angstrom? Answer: [O II] 3727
